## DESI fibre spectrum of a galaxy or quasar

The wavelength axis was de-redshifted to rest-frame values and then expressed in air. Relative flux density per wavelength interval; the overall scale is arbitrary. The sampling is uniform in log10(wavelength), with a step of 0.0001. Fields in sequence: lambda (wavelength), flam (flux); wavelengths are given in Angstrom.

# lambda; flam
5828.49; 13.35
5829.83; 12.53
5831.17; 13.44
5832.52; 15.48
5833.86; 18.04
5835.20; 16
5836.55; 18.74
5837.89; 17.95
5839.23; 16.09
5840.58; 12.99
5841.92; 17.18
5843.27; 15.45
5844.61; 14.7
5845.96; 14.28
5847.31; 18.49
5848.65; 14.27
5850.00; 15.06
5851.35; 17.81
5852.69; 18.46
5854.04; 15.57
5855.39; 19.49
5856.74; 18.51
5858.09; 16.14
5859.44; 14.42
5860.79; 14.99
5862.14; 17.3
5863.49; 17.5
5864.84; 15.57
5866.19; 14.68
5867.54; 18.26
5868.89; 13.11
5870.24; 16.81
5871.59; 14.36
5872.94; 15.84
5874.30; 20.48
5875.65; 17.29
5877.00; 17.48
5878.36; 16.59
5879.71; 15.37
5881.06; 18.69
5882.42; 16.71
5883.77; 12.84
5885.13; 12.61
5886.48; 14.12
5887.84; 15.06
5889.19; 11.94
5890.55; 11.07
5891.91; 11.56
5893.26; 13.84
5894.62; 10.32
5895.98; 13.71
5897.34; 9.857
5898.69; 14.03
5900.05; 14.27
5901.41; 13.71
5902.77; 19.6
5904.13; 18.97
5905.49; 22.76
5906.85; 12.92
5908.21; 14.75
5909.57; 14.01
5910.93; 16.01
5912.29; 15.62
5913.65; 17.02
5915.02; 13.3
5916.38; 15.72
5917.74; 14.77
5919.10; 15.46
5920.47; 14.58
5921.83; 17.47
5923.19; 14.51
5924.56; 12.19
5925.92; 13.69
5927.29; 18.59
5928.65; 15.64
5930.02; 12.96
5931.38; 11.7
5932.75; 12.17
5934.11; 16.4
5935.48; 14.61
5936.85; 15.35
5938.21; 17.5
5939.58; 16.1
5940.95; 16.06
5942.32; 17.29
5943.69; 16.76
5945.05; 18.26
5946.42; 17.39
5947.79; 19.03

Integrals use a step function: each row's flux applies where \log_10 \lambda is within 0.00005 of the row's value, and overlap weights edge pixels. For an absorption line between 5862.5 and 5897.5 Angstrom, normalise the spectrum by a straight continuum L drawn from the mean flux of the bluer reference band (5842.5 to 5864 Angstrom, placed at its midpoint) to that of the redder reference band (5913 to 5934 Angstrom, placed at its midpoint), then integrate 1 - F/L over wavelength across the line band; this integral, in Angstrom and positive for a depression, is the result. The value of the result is 1.9 Angstrom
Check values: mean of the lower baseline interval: 16.4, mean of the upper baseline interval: 14.7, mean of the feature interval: 14.9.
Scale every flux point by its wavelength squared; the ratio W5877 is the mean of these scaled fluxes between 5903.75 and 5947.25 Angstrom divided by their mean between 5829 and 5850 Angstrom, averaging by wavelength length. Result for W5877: 1.03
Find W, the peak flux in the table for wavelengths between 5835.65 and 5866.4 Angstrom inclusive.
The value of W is 19.49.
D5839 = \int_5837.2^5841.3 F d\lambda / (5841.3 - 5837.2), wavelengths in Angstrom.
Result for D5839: 15.7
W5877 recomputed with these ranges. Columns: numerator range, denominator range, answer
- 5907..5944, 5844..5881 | 0.94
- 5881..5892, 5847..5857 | 0.81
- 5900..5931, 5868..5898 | 1.08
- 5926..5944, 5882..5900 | 1.21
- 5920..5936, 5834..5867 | 0.91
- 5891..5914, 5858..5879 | 0.92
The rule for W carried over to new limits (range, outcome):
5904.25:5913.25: 22.76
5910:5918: 17.02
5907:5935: 18.59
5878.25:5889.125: 18.69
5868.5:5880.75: 20.48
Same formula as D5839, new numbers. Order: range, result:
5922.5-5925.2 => 13.4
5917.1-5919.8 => 15.1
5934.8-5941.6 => 15.9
